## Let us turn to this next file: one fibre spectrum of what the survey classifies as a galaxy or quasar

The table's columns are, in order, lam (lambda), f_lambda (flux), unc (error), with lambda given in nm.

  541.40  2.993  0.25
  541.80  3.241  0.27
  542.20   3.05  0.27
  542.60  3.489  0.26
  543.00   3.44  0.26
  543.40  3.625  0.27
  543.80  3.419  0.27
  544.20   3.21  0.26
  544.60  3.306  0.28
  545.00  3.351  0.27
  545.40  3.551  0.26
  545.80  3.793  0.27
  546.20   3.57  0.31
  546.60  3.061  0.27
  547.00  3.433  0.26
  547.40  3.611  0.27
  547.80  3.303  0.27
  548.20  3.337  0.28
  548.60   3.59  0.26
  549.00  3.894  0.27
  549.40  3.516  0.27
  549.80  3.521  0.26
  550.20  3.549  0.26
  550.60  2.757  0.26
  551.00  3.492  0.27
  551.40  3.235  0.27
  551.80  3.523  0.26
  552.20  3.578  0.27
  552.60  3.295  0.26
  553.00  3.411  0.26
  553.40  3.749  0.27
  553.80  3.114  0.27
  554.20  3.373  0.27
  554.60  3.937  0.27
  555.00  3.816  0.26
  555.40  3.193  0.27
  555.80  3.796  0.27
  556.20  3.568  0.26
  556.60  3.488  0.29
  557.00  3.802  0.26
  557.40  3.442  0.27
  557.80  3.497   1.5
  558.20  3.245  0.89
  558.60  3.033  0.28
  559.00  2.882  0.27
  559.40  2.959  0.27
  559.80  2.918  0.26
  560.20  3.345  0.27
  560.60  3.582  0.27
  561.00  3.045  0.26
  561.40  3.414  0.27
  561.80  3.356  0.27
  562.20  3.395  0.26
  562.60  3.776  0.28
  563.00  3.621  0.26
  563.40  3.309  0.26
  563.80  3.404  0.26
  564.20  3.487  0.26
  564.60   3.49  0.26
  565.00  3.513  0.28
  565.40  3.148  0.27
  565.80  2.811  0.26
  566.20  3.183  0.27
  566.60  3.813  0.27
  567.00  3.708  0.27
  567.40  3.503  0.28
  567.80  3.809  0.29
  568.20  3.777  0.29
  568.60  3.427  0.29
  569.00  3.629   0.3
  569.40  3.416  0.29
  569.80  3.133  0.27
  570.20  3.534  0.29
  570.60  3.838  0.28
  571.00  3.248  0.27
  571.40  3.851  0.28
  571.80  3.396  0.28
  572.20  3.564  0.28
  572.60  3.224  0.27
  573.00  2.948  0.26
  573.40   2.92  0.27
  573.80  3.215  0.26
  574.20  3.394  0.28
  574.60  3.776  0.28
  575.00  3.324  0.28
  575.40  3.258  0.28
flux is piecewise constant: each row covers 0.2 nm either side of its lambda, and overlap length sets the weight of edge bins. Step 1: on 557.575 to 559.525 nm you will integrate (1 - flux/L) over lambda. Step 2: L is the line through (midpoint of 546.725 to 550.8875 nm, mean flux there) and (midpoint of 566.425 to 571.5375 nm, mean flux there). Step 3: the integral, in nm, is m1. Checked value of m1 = 0.21 nm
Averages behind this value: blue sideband 3.44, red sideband 3.59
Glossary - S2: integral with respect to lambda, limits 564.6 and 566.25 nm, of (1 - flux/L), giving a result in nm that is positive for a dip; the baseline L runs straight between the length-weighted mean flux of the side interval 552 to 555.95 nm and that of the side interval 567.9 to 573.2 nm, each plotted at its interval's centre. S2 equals 0.13 nm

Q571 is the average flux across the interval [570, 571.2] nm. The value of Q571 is 3.54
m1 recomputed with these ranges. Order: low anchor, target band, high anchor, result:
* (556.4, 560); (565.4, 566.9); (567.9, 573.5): 0.04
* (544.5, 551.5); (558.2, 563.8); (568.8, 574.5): 0.21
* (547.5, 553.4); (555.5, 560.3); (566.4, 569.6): 0.27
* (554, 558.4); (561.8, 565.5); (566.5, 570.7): 0.12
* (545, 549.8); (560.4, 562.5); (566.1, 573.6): 0.07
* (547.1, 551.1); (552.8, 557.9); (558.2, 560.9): -0.46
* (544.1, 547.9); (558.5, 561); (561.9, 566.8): 0.22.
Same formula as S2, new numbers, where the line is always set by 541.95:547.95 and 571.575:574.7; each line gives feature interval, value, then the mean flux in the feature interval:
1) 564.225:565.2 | -0.050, 3.5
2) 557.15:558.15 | -0.028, 3.45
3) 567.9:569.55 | -0.134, 3.58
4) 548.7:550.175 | -0.102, 3.63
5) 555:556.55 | -0.086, 3.55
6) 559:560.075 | 0.127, 2.96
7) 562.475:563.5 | -0.074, 3.58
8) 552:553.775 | -0.047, 3.47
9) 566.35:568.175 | -0.210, 3.7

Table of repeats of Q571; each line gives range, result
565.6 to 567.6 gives 3.4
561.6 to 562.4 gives 3.38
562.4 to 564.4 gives 3.52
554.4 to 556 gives 3.69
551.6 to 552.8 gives 3.47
